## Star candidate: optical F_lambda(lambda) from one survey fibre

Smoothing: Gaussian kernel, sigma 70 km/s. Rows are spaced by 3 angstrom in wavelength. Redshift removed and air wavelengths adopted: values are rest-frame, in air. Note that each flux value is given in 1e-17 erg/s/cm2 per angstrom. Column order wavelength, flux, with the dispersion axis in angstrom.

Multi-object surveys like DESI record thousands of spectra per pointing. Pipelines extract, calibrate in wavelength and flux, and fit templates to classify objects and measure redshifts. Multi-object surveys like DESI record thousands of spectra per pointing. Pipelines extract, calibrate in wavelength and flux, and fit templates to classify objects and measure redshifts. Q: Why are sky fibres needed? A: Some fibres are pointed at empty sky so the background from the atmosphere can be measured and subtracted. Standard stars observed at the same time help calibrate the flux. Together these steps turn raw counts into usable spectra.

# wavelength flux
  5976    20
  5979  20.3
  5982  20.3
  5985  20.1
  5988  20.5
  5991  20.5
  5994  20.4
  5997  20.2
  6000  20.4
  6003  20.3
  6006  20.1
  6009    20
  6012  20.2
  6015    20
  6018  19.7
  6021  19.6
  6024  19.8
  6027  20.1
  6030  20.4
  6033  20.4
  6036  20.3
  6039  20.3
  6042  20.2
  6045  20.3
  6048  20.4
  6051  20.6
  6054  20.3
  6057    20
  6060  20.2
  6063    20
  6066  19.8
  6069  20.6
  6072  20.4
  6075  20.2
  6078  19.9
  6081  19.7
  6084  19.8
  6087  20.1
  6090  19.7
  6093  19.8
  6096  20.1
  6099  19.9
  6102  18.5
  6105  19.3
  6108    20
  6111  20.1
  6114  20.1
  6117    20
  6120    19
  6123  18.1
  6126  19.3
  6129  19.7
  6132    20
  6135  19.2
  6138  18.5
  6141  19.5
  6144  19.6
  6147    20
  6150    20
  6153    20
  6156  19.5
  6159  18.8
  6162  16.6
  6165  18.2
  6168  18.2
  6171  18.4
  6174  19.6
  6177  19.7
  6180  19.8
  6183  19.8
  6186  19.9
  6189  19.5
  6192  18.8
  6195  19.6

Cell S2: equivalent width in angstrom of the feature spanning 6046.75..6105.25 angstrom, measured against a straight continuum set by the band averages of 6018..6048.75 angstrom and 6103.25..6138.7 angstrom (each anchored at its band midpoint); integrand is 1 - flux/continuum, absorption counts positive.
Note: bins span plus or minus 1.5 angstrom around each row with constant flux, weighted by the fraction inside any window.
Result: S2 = -0.5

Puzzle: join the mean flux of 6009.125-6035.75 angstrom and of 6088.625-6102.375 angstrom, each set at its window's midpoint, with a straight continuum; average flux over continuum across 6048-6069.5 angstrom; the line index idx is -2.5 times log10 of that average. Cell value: -0.02 mag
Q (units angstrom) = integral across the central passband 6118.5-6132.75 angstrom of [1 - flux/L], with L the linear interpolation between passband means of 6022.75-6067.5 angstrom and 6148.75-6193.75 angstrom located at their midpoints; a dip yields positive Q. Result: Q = 0.2 angstrom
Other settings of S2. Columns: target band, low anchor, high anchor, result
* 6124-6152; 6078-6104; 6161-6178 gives -0.8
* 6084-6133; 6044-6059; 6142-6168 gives 0.0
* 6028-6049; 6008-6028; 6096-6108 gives -0.6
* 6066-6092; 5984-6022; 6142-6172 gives -0.6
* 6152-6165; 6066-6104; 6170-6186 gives 0.7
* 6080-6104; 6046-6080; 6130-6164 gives 0.2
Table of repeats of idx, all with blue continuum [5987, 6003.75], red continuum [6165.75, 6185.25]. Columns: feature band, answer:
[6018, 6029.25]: 0.02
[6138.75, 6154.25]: -0.02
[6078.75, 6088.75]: 0.00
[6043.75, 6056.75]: -0.02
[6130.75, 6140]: 0.01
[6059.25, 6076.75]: -0.01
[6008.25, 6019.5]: 0.02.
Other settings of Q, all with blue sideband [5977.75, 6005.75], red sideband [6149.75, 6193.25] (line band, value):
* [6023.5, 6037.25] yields -0.1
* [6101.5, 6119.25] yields -0.2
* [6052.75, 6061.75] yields -0.1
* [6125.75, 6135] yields -0.1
